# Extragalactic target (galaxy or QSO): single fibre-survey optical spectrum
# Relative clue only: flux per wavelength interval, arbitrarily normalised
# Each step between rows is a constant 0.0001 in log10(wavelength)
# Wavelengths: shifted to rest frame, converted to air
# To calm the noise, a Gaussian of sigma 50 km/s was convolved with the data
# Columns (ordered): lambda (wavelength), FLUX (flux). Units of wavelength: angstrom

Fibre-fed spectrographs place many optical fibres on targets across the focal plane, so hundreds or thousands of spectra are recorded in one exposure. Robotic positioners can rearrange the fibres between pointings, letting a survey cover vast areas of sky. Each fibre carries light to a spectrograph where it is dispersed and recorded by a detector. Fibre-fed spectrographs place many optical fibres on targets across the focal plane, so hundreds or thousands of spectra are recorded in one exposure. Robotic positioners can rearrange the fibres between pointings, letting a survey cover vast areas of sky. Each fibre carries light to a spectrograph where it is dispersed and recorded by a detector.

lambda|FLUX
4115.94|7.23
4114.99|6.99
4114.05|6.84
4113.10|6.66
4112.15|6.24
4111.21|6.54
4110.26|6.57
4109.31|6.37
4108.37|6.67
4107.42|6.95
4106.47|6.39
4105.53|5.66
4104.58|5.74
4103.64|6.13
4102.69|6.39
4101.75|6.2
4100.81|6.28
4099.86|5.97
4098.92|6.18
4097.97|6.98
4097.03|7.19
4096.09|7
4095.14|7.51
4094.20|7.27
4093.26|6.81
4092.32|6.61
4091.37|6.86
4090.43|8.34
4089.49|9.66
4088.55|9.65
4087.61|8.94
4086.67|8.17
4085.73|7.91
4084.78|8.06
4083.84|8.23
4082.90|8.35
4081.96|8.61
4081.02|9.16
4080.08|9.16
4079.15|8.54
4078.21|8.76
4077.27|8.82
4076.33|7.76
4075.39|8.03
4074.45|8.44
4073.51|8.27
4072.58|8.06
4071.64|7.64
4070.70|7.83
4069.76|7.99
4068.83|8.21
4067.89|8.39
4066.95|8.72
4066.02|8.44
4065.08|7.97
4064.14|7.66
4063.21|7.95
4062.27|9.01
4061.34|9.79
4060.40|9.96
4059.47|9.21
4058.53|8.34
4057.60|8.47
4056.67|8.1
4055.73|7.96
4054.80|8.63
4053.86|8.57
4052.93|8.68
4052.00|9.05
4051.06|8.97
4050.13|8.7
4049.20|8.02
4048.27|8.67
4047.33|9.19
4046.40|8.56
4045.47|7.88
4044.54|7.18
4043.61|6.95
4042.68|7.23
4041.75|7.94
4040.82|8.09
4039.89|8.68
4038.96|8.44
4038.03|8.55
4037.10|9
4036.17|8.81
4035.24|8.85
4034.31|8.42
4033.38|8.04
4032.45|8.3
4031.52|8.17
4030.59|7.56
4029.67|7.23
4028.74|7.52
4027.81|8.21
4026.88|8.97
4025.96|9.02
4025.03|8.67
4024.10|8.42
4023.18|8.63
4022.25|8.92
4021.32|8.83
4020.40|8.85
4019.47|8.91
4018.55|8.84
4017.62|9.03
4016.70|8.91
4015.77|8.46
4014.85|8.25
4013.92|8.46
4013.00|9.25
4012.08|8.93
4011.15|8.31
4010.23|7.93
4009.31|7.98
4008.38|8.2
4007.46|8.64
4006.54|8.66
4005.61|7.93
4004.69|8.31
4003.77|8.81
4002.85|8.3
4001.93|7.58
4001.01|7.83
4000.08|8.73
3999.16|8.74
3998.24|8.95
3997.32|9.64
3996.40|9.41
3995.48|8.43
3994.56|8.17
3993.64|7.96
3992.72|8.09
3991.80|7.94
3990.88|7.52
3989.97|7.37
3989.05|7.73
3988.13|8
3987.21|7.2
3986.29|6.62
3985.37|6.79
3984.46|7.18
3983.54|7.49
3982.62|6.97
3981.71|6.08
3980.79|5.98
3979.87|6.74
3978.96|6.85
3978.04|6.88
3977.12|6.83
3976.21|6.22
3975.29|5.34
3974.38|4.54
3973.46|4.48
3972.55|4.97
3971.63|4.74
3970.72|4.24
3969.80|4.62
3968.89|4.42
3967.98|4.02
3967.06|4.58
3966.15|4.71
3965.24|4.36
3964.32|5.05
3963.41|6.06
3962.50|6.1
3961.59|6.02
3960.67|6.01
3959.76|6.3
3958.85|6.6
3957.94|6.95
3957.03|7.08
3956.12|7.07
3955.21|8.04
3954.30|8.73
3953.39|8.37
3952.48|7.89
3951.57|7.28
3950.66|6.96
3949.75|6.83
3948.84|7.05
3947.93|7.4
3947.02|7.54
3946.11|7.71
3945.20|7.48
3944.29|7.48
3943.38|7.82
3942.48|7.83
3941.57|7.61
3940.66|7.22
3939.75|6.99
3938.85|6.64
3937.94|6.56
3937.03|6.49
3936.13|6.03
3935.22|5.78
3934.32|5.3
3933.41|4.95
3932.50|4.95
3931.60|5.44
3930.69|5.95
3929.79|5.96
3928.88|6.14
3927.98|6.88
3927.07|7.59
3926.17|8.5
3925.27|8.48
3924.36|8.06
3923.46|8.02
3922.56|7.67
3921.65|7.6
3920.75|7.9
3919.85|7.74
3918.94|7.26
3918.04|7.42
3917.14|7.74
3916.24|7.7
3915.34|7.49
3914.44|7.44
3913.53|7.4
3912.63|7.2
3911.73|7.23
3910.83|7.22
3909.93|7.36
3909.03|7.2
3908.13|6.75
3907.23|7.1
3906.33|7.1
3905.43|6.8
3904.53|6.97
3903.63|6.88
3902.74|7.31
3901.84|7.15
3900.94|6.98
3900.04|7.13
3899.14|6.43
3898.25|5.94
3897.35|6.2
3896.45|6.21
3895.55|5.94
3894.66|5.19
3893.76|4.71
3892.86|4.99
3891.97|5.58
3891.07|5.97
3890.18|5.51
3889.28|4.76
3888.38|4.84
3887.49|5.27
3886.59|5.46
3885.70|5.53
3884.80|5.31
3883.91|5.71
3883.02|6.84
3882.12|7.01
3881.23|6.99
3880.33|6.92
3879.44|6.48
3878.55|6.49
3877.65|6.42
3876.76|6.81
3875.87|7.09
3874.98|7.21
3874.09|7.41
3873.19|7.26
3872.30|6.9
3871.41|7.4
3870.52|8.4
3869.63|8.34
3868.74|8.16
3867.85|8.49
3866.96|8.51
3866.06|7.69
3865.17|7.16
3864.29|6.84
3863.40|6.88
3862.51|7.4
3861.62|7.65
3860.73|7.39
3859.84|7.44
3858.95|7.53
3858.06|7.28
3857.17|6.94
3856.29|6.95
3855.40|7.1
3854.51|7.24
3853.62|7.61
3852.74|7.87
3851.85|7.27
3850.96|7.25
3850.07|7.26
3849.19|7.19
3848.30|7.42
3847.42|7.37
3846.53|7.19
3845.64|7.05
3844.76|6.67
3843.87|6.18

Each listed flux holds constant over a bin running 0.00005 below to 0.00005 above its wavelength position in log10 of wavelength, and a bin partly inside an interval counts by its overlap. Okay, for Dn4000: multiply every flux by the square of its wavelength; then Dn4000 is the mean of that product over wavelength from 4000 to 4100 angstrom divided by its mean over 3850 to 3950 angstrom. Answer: 1.30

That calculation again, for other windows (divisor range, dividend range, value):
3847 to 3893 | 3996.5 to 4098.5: 1.32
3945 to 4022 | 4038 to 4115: 1.13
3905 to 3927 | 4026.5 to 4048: 1.15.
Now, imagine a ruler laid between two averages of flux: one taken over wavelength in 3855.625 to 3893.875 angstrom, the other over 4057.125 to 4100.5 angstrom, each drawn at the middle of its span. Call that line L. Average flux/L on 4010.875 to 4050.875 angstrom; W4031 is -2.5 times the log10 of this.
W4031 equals -0.08 mag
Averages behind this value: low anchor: 6.76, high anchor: 8.14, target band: 8.42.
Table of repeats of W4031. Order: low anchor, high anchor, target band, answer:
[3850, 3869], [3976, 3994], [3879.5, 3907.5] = 0.19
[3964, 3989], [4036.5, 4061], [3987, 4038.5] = -0.18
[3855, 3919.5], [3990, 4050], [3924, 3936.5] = 0.14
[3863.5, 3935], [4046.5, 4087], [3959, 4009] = 0.12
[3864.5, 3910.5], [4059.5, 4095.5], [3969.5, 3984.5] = 0.26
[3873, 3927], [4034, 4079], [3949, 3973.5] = 0.22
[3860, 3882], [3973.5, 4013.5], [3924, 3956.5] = 0.08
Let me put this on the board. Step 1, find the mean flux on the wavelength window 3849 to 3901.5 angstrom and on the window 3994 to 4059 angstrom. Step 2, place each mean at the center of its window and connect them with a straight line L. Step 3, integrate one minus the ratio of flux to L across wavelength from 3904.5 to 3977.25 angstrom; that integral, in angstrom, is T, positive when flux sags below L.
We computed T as 7.8 angstrom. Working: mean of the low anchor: 6.75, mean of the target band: 6.66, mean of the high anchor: 8.44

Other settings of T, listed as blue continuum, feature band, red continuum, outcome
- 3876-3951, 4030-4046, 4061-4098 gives -0.6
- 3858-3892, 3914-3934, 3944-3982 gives -1.9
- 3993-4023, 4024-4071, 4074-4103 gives -1.1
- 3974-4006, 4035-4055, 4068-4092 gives -0.9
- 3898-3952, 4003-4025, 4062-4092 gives -2.2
